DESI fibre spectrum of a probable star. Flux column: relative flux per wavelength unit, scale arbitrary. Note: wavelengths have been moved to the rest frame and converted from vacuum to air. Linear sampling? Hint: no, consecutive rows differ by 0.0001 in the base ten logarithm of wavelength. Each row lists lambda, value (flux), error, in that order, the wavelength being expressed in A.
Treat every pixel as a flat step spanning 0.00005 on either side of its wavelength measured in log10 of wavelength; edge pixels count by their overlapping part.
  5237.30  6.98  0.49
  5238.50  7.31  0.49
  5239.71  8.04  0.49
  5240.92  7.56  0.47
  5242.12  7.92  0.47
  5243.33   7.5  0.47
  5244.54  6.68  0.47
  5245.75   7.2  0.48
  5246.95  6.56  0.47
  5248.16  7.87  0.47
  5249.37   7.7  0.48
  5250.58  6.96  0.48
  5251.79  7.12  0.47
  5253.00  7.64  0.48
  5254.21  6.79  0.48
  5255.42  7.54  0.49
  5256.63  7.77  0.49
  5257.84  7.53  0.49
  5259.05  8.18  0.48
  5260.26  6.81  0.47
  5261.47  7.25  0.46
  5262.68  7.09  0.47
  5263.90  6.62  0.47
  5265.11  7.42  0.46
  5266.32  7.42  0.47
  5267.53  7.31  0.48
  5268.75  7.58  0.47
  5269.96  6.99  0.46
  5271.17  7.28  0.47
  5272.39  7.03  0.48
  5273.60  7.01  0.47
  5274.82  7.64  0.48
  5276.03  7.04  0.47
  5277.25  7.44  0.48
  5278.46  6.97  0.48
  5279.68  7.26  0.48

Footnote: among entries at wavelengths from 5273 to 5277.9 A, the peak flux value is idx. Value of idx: 7.64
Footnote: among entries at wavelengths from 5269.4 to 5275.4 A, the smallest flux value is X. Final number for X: 6.99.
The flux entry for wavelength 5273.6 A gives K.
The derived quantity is 7.01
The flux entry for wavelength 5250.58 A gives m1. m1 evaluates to 6.96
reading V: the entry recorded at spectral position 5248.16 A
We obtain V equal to 7.87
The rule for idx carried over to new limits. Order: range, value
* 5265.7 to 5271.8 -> 7.58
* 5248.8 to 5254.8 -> 7.7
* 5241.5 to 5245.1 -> 7.92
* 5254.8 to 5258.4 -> 7.77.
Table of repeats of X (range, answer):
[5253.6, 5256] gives 6.79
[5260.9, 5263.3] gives 7.09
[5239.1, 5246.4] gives 6.68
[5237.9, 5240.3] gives 7.31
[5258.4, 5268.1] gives 6.62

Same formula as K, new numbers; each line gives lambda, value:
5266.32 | 7.42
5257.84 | 7.53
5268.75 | 7.58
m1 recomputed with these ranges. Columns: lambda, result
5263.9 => 6.62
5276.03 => 7.04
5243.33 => 7.5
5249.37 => 7.7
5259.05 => 8.18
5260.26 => 6.81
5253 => 7.64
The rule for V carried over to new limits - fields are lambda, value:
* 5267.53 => 7.31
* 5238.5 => 7.31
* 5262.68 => 7.09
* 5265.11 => 7.42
